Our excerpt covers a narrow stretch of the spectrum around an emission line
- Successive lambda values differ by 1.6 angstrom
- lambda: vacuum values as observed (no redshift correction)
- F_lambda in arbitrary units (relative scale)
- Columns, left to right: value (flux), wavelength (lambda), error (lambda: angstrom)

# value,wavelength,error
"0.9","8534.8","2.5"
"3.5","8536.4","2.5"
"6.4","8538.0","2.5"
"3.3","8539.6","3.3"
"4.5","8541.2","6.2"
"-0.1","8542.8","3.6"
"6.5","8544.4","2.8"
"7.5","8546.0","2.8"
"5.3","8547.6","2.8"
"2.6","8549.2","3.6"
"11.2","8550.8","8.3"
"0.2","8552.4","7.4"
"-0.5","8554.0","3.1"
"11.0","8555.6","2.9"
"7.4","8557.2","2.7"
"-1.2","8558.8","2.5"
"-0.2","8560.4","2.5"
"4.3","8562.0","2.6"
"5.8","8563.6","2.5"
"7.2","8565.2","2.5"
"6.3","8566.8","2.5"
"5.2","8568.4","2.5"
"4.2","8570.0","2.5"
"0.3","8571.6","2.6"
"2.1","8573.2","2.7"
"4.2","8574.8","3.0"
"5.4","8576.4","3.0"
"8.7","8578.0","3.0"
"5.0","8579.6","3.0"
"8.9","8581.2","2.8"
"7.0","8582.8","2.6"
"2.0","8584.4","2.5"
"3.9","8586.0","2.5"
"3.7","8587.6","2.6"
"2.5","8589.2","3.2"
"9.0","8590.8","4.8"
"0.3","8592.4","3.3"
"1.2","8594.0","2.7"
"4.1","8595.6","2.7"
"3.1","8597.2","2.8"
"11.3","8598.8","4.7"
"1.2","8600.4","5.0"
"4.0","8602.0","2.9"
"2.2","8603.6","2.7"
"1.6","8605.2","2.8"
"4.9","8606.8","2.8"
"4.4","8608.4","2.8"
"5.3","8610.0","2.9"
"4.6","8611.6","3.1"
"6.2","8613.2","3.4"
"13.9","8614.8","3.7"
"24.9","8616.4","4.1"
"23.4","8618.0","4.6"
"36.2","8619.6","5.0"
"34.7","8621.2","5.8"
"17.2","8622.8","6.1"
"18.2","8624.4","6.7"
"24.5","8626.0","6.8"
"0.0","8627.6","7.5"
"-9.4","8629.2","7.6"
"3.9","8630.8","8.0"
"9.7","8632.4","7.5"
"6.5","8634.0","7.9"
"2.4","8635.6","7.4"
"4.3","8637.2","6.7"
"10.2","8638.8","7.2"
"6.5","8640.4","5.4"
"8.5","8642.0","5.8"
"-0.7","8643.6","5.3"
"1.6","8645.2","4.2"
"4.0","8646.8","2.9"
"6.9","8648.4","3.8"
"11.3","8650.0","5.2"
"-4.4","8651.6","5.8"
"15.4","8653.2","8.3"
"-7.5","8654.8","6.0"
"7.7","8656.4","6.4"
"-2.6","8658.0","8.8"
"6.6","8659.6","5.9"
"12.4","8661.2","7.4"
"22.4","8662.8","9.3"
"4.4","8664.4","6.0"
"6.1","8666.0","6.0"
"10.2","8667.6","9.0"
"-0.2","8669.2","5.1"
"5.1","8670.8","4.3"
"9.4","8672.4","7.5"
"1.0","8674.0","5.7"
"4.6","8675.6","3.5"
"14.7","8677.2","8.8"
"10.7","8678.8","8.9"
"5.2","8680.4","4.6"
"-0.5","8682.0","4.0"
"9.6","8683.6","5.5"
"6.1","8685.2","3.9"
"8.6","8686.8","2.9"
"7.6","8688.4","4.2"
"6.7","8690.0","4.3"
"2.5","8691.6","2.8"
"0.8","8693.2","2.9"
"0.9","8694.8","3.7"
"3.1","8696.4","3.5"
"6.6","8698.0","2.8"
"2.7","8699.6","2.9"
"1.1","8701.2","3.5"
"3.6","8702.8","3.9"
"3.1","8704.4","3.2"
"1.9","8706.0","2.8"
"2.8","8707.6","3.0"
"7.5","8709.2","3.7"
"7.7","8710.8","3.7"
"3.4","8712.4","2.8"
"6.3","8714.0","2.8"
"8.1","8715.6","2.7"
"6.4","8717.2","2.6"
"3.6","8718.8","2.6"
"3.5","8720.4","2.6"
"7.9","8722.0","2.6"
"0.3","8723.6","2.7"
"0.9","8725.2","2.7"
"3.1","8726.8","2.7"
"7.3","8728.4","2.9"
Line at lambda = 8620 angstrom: Hgamma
